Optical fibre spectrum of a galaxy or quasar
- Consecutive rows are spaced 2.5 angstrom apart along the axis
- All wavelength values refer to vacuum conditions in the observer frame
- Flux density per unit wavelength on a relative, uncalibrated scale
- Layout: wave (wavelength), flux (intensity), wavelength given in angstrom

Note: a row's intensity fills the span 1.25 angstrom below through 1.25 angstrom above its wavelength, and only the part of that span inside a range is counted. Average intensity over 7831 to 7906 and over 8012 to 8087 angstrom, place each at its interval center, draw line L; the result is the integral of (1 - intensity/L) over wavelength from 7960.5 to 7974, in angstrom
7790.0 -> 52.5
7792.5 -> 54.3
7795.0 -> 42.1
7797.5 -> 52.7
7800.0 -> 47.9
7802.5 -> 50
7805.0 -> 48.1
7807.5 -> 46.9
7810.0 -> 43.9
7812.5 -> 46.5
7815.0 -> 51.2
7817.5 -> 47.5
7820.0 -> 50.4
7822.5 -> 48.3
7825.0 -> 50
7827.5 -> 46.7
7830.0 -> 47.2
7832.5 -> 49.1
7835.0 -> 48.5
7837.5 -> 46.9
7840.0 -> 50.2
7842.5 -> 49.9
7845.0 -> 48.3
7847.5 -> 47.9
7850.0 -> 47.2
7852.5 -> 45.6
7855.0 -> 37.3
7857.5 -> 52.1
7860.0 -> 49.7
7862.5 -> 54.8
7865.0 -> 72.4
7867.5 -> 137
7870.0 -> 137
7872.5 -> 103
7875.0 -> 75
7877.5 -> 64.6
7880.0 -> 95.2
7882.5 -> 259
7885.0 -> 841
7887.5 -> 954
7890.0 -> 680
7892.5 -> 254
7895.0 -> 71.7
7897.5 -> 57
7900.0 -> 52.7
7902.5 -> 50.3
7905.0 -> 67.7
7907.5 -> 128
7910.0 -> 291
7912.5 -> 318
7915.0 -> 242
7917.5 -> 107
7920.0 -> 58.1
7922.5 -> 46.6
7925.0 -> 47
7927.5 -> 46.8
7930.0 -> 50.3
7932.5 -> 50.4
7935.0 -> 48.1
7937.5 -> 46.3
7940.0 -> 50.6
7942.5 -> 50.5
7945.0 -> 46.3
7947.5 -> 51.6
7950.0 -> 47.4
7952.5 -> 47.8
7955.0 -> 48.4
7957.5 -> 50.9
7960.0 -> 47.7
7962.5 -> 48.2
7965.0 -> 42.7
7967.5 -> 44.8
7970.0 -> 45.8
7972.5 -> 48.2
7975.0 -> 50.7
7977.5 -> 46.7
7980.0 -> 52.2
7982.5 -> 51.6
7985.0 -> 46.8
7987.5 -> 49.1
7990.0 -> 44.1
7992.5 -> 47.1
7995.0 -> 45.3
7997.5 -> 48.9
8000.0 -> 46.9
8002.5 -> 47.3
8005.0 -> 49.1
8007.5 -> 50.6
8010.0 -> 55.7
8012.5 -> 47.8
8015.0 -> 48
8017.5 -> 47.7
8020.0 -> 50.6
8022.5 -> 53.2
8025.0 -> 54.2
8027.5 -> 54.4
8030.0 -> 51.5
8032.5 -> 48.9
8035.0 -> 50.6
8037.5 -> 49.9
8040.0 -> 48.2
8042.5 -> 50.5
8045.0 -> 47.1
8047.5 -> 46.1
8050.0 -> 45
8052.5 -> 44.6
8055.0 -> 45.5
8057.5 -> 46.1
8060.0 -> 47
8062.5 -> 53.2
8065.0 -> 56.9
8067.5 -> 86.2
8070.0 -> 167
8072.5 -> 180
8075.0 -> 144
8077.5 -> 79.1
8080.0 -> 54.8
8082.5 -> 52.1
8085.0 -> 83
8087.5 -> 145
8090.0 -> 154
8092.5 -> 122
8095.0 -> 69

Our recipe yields 7.6 angstrom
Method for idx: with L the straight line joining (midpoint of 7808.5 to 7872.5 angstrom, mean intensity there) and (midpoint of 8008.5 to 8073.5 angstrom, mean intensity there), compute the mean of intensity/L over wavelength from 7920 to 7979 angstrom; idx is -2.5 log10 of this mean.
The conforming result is 0.21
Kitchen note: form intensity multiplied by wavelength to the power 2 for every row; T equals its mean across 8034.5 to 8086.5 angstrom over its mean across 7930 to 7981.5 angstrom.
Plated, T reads 1.51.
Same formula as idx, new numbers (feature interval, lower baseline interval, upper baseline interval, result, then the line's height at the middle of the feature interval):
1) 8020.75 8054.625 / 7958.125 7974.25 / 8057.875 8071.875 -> 0.43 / 73.8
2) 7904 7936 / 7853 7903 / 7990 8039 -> 0.36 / 157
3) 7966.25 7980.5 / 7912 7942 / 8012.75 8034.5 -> 0.40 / 69.1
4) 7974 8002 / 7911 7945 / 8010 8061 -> 0.36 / 66.8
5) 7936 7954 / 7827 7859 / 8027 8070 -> 0.05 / 51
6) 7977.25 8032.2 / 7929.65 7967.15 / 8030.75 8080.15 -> 0.20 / 59.6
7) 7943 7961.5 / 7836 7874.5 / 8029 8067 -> 0.18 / 57.4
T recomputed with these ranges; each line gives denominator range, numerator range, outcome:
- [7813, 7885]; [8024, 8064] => 0.63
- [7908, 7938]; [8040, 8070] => 0.51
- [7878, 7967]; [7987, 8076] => 0.40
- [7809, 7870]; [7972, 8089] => 1.18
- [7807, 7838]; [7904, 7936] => 2.48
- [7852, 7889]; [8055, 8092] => 0.49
